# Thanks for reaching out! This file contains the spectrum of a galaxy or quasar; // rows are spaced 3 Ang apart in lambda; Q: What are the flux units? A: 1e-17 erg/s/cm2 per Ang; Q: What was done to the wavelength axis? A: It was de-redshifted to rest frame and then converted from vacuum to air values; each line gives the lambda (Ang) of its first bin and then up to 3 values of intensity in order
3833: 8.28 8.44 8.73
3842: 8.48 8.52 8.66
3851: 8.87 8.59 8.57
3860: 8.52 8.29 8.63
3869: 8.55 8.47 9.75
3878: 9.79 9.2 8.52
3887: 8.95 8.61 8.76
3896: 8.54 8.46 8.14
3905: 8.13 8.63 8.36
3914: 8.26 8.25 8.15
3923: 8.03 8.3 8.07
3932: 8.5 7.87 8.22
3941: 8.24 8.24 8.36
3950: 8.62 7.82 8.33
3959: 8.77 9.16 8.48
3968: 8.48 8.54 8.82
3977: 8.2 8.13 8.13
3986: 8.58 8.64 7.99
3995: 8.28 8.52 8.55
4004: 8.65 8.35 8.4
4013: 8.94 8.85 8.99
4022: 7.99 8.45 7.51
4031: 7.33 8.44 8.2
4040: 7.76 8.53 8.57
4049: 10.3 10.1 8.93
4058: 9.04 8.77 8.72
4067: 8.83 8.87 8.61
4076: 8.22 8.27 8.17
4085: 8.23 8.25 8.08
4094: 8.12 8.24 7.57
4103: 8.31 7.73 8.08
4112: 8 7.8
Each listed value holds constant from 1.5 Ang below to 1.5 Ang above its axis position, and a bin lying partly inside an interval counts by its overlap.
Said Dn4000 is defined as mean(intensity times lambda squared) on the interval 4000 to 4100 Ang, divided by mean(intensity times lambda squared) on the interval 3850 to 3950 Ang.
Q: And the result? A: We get 1.08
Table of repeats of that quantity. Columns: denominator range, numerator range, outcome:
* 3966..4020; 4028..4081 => 1.05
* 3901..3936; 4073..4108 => 1.08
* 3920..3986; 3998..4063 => 1.07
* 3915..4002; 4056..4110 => 1.06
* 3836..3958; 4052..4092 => 1.11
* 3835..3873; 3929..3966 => 1.03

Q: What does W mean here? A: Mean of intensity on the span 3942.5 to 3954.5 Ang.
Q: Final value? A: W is 8.26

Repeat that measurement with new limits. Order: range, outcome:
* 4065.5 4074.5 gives 8.77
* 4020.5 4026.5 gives 8.22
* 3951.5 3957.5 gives 8.08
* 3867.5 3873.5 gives 8.51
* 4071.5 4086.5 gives 8.3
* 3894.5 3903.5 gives 8.38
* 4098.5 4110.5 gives 7.92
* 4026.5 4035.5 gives 7.76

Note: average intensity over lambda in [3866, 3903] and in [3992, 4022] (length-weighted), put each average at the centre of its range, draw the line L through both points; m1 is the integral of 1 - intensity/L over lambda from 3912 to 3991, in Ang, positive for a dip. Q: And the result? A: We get 2.9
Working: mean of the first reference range 8.81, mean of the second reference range 8.55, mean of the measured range 8.35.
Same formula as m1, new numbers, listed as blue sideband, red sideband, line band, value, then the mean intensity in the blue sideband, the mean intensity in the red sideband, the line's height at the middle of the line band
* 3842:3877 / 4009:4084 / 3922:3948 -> 1.3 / 8.68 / 8.59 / 8.65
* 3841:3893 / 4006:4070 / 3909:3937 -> 1.6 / 8.77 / 8.63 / 8.72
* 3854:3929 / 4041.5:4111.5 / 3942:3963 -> 0.3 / 8.57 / 8.54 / 8.56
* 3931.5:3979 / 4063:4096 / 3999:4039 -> 0.2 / 8.41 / 8.39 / 8.4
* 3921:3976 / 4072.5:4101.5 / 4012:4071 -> -3.0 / 8.38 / 8.16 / 8.23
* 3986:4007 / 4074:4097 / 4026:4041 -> 0.8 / 8.44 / 8.2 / 8.34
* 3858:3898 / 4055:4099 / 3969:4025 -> 0.8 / 8.81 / 8.46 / 8.6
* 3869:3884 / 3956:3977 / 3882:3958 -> 4.8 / 9.15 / 8.65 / 8.91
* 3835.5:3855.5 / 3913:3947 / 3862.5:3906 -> -1.6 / 8.62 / 8.2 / 8.43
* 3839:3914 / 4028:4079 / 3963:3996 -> 1.0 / 8.66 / 8.65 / 8.66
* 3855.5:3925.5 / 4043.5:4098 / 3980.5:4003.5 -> 0.7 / 8.59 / 8.69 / 8.64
